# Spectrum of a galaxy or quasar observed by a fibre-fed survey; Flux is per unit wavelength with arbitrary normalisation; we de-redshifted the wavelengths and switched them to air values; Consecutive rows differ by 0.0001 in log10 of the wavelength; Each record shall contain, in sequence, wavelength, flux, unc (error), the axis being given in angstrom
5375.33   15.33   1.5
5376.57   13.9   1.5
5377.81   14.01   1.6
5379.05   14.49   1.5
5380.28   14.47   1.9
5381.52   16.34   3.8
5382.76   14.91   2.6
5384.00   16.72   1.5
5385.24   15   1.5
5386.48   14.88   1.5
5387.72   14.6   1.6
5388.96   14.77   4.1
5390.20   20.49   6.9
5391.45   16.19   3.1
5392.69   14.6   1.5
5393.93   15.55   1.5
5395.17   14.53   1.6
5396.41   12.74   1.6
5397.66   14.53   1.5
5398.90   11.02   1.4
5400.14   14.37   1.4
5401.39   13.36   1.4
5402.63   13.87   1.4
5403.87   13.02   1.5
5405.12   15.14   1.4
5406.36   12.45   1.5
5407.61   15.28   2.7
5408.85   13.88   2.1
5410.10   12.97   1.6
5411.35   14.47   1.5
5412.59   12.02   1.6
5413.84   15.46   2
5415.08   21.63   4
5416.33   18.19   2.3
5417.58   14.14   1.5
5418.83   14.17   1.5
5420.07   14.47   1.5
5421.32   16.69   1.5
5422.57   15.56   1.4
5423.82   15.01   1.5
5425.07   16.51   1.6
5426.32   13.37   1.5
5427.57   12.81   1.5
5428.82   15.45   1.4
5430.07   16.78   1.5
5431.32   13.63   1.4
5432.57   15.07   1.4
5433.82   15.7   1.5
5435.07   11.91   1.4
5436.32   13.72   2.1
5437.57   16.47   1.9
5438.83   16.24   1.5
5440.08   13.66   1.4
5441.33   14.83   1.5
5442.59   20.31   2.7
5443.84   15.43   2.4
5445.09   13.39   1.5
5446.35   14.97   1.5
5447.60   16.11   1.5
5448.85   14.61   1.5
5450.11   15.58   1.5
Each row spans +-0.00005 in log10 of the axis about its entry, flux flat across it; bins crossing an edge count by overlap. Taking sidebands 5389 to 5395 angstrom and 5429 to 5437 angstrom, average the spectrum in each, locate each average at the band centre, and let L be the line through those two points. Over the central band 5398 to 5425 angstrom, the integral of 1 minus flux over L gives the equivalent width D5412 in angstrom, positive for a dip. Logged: 1.4 angstrom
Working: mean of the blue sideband 16.3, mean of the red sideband 14.5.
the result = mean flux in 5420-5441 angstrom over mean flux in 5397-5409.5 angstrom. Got 1.1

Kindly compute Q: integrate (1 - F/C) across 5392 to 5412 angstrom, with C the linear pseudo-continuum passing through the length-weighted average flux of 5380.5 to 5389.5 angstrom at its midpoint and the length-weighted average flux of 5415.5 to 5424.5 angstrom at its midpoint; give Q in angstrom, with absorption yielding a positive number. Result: 2.0 angstrom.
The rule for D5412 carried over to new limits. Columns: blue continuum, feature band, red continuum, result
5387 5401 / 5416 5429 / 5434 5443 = 0.0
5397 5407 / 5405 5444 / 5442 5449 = -1.1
